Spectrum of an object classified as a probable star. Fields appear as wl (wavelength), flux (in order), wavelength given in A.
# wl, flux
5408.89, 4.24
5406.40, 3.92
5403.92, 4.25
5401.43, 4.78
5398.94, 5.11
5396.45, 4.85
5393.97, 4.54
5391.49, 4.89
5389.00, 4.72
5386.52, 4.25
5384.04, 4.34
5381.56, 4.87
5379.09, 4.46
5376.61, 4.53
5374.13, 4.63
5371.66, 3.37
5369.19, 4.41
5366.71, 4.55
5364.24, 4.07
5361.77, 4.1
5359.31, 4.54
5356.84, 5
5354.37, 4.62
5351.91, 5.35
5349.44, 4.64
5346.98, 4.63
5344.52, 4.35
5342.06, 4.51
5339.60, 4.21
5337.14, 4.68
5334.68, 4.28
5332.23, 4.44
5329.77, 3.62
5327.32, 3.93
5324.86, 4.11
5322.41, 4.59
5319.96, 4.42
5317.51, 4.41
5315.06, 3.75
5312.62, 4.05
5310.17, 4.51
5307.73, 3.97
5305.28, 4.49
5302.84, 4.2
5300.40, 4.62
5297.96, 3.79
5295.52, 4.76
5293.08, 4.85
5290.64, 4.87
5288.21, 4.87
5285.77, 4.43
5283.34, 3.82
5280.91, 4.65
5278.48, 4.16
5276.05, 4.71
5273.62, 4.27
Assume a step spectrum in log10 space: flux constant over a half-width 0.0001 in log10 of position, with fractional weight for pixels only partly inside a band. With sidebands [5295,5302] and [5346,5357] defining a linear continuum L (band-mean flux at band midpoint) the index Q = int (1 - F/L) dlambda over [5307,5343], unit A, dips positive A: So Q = 2.8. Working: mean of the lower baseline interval 4.34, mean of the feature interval 4.23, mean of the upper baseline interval 4.84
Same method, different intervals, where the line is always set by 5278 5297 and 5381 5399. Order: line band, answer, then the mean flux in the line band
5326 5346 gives 1.5 A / 4.26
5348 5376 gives 0.9 A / 4.48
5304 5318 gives 1.2 A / 4.19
